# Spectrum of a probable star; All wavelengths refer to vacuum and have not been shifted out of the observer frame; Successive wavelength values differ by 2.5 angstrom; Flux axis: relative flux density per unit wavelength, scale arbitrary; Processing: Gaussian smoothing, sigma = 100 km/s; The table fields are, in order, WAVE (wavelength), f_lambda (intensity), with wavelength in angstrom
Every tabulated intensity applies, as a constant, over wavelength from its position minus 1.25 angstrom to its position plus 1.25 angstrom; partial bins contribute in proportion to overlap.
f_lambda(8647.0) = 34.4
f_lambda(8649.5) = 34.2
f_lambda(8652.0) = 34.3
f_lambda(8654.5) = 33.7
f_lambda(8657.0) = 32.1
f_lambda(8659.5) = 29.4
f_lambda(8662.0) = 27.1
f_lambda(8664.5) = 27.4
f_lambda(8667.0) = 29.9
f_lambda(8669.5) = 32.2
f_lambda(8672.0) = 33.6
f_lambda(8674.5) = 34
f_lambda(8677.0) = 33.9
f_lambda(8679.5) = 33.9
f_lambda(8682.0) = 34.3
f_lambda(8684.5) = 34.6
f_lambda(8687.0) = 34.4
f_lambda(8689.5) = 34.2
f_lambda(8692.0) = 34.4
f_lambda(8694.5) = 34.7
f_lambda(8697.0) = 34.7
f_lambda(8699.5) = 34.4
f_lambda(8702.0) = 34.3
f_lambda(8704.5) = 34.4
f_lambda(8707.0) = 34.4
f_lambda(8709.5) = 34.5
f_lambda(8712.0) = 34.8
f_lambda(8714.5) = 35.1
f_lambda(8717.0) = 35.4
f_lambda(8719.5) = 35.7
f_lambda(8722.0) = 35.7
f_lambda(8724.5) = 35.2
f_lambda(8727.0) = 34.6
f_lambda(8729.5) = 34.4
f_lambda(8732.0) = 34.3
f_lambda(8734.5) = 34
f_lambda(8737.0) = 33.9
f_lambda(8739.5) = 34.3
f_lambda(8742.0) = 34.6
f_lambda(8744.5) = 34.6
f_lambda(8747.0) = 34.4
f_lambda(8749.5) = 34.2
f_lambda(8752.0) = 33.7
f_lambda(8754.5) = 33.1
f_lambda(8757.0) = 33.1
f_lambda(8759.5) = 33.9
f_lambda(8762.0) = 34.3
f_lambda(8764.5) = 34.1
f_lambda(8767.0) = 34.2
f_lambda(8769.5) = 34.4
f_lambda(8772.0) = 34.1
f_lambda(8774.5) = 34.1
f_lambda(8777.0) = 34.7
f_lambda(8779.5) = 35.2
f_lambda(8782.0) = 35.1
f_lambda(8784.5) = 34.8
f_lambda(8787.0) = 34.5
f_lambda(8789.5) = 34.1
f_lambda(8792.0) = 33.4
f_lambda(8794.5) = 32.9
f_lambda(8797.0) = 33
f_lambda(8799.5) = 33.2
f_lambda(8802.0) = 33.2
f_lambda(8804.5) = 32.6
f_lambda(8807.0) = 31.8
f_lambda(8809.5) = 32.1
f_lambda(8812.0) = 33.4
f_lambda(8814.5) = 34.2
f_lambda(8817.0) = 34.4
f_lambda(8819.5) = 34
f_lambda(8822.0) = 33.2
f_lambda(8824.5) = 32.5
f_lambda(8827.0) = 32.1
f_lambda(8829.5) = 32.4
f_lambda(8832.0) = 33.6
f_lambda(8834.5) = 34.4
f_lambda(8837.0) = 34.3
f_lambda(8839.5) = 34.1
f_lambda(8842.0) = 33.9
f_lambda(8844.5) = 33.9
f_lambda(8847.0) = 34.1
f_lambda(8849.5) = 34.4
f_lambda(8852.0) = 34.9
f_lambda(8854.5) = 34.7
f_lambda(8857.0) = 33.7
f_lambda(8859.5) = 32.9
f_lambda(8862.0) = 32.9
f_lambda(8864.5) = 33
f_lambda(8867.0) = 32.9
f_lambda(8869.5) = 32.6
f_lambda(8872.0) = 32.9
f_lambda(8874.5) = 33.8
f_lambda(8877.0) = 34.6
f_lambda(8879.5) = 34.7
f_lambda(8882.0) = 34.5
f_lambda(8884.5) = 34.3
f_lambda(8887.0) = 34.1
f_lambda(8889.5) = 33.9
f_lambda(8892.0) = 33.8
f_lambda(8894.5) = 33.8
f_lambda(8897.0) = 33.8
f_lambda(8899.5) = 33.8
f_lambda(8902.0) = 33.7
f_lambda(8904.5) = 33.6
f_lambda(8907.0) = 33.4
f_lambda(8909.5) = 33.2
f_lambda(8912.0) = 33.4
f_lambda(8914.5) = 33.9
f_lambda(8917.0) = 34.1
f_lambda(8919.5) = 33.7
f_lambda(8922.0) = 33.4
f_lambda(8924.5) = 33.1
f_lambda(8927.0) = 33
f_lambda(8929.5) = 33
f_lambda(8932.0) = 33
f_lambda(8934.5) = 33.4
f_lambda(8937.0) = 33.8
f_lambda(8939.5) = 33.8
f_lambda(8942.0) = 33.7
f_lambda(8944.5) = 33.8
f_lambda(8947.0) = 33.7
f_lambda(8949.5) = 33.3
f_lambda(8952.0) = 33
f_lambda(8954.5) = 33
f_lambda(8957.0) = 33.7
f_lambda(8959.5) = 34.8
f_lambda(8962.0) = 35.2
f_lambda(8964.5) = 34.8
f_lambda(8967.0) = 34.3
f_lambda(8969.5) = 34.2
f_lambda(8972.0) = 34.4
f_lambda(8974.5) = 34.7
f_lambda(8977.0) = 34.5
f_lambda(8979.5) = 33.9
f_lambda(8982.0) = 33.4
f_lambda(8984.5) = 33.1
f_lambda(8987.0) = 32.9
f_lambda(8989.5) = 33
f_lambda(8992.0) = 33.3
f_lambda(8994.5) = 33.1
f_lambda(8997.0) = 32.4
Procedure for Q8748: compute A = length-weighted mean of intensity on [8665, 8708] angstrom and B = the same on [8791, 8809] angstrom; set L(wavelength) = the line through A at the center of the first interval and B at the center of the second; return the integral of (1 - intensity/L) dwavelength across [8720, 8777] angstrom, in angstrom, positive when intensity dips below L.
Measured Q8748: -1.72 angstrom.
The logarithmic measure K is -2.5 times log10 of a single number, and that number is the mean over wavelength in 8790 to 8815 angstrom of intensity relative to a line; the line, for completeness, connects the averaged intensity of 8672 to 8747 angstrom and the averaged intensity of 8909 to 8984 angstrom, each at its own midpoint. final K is 0.04 mag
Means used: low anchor 34.5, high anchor 33.8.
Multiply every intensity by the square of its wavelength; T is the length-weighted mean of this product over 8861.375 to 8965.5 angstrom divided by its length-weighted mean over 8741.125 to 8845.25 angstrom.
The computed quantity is 1.02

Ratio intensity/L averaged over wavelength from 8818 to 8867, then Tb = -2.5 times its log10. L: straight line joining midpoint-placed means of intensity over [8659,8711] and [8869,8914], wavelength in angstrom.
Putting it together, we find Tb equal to 0.00 mag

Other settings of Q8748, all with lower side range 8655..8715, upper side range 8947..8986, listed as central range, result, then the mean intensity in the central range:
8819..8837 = 0.2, 33.2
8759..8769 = -0.2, 34.2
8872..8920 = -0.1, 33.9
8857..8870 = 0.3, 33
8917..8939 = 0.3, 33.4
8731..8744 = -0.4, 34.2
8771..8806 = -0.4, 33.9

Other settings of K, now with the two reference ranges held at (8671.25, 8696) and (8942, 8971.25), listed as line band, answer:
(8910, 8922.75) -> 0.01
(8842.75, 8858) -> -0.01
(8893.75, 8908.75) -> 0.01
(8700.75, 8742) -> -0.02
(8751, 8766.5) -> 0.01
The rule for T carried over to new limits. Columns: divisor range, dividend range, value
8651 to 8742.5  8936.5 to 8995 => 1.07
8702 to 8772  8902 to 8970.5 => 1.02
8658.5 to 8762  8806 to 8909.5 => 1.03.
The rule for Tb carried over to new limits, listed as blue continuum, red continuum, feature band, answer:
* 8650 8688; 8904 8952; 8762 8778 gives -0.05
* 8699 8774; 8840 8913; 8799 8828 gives 0.03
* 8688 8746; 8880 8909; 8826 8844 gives 0.02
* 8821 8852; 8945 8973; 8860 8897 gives 0.00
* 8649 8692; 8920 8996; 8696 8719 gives -0.06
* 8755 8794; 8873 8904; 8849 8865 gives 0.01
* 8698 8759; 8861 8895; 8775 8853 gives 0.01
